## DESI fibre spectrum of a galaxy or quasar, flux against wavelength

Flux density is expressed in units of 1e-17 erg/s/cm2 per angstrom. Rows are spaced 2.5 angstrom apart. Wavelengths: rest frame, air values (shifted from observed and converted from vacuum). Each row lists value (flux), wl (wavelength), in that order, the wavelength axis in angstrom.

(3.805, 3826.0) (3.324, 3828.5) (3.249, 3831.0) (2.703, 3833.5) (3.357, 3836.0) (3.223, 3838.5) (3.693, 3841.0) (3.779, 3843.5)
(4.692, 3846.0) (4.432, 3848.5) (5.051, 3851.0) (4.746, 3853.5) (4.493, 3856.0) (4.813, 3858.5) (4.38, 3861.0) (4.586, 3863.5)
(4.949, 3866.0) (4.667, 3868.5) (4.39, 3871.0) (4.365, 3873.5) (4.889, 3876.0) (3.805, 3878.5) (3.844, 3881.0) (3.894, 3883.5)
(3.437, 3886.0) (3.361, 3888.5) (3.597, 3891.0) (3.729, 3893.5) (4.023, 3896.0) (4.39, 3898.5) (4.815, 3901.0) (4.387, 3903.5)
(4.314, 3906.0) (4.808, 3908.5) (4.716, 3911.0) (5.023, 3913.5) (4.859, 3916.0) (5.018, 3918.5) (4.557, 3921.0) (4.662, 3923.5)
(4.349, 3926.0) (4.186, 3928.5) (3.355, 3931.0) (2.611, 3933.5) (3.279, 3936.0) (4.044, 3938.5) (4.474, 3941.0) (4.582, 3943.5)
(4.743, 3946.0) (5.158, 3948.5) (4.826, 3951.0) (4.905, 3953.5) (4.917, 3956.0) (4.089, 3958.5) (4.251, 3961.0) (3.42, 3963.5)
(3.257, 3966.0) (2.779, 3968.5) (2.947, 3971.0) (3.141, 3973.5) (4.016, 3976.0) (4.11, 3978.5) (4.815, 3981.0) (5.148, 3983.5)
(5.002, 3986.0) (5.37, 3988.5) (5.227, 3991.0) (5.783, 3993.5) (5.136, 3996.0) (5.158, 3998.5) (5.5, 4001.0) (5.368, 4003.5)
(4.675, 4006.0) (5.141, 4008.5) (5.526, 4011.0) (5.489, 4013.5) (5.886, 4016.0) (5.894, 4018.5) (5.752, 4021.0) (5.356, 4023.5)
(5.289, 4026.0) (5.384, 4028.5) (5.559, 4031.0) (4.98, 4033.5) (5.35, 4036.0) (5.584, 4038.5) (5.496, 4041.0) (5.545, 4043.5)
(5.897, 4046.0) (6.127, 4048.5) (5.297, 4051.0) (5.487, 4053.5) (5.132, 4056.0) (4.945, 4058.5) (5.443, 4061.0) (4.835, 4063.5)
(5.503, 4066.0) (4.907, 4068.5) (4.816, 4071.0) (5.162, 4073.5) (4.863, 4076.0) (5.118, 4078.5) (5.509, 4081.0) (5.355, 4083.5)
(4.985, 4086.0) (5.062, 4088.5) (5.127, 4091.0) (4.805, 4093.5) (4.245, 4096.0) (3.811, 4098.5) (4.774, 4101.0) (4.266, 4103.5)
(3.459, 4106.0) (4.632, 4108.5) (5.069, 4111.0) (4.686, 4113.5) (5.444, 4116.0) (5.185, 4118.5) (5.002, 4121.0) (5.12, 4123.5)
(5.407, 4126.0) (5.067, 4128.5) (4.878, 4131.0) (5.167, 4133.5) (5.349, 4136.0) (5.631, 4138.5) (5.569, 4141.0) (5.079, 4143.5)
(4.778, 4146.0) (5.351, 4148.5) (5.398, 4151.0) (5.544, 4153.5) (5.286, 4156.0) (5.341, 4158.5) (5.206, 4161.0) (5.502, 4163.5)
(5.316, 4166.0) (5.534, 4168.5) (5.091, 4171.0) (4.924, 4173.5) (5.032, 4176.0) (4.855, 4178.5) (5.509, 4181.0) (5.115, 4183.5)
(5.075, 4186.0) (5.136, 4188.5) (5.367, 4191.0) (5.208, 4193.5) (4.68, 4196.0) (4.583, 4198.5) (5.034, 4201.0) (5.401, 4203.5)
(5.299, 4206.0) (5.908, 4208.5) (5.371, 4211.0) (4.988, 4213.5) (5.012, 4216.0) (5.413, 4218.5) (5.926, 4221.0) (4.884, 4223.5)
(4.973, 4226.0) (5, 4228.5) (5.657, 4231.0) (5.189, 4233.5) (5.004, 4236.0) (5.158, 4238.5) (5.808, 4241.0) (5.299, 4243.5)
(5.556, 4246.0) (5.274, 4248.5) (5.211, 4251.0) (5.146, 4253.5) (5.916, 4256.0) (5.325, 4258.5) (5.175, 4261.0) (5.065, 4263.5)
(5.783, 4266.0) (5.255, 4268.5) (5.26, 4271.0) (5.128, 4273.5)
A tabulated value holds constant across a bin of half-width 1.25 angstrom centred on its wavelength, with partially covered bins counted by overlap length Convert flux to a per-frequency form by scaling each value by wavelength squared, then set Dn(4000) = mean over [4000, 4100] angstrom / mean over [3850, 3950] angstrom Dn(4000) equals 1.31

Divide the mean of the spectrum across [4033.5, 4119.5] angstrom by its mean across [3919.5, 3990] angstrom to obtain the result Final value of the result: 1.2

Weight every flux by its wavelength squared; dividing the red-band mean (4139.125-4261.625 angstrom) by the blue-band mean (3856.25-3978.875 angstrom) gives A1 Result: 1.4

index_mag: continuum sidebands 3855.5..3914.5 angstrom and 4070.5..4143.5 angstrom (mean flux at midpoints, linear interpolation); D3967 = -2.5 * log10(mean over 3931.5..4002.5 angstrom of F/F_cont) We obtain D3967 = 0.04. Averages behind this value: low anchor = 4.31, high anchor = 4.95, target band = 4.37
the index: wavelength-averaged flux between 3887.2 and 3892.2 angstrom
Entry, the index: 3.48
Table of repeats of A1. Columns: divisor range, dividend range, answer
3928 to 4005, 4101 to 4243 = 1.30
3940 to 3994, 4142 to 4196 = 1.31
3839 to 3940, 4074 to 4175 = 1.33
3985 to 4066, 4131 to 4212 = 1.04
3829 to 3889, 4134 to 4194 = 1.49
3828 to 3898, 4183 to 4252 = 1.54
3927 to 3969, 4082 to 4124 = 1.26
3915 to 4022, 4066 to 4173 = 1.18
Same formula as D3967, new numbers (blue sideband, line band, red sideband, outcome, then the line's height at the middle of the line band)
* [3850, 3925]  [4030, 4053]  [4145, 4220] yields -0.15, 4.83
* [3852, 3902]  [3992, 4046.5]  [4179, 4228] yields -0.17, 4.67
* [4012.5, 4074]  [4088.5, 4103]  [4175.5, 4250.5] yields 0.17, 5.35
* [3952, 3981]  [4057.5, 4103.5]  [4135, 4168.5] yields -0.04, 4.77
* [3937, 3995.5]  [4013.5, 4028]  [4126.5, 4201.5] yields -0.21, 4.62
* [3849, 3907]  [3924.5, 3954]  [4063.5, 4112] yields 0.06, 4.45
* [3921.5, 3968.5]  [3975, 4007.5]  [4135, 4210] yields -0.15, 4.36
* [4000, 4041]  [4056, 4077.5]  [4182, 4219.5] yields 0.06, 5.36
